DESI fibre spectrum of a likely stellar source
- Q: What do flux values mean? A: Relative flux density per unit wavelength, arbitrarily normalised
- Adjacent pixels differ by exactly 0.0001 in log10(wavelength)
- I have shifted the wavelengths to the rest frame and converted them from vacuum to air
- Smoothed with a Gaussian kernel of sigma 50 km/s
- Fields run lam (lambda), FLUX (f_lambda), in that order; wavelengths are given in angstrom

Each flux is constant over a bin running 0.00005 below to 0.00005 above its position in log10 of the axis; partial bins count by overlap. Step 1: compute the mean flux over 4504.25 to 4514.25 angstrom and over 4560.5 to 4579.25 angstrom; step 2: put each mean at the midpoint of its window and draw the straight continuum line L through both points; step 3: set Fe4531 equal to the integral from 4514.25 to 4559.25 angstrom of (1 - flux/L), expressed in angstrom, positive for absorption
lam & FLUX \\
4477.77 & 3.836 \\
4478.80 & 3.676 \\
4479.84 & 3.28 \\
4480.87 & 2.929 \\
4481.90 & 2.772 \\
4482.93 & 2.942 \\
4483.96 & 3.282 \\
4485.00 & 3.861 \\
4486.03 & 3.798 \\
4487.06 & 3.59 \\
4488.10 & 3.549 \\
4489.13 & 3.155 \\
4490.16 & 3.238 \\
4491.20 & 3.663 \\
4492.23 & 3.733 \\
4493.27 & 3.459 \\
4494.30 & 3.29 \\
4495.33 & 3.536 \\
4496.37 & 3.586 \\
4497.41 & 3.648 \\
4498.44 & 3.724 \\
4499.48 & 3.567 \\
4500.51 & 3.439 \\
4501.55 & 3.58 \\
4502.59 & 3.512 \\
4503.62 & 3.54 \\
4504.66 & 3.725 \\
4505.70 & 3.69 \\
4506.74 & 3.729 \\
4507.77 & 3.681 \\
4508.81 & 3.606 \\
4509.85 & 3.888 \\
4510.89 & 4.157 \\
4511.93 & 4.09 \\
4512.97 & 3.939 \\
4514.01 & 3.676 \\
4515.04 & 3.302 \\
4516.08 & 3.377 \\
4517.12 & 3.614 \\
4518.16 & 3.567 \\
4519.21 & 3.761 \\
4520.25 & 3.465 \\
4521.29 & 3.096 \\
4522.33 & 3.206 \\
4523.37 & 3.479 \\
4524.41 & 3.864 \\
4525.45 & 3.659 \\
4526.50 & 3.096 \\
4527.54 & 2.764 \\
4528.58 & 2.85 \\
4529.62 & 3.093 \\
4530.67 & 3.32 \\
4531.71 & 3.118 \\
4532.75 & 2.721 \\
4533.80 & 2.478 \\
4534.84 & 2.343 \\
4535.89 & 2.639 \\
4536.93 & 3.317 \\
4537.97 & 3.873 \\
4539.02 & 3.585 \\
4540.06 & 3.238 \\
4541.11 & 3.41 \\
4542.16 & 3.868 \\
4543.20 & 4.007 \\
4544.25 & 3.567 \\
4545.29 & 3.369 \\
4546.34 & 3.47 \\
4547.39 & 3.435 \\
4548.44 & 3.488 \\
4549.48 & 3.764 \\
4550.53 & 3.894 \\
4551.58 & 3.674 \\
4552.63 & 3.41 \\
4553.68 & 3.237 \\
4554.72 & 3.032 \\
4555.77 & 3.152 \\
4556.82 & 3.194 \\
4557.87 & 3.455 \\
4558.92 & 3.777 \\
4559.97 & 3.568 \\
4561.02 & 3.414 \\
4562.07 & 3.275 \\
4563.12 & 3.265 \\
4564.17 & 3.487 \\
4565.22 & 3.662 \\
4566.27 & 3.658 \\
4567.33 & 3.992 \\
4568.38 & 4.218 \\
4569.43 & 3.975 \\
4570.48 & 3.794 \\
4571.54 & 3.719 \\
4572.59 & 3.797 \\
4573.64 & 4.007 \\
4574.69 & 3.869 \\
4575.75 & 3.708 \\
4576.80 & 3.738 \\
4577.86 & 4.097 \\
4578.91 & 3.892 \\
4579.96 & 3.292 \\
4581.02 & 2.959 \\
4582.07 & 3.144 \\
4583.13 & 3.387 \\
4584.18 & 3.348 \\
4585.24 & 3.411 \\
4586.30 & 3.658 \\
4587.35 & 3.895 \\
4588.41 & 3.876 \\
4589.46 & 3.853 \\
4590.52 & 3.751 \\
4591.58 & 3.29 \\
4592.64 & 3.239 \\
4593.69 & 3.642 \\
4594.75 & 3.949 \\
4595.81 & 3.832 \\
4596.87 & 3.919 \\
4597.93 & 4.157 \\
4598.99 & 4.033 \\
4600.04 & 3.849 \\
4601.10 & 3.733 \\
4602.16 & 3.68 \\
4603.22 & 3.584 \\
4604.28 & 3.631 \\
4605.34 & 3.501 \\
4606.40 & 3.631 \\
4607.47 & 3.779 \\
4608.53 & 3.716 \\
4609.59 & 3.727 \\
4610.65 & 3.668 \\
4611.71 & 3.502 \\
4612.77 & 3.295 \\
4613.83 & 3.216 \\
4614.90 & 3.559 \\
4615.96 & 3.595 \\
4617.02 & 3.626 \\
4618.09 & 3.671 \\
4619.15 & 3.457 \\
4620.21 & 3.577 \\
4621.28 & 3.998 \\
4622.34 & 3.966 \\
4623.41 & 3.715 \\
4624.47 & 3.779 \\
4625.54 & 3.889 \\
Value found 5.2 angstrom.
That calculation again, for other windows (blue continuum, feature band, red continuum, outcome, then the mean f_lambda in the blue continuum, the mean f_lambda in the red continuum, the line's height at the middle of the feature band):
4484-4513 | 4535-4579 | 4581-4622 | 0.6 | 3.63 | 3.63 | 3.63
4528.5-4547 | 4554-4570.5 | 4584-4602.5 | -0.4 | 3.25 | 3.74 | 3.46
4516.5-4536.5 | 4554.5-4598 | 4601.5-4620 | -2.8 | 3.17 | 3.58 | 3.41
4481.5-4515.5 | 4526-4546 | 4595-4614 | 2.4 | 3.58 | 3.71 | 3.62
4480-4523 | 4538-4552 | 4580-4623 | -0.1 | 3.53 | 3.63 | 3.58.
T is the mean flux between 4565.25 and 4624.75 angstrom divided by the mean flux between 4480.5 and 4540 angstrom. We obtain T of 1.1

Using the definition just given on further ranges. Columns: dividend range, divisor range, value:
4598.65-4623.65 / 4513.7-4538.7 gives 1.13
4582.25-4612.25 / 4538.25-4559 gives 1.05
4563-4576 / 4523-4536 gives 1.25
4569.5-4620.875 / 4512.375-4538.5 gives 1.12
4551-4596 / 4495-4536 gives 1.05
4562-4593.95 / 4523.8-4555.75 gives 1.10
